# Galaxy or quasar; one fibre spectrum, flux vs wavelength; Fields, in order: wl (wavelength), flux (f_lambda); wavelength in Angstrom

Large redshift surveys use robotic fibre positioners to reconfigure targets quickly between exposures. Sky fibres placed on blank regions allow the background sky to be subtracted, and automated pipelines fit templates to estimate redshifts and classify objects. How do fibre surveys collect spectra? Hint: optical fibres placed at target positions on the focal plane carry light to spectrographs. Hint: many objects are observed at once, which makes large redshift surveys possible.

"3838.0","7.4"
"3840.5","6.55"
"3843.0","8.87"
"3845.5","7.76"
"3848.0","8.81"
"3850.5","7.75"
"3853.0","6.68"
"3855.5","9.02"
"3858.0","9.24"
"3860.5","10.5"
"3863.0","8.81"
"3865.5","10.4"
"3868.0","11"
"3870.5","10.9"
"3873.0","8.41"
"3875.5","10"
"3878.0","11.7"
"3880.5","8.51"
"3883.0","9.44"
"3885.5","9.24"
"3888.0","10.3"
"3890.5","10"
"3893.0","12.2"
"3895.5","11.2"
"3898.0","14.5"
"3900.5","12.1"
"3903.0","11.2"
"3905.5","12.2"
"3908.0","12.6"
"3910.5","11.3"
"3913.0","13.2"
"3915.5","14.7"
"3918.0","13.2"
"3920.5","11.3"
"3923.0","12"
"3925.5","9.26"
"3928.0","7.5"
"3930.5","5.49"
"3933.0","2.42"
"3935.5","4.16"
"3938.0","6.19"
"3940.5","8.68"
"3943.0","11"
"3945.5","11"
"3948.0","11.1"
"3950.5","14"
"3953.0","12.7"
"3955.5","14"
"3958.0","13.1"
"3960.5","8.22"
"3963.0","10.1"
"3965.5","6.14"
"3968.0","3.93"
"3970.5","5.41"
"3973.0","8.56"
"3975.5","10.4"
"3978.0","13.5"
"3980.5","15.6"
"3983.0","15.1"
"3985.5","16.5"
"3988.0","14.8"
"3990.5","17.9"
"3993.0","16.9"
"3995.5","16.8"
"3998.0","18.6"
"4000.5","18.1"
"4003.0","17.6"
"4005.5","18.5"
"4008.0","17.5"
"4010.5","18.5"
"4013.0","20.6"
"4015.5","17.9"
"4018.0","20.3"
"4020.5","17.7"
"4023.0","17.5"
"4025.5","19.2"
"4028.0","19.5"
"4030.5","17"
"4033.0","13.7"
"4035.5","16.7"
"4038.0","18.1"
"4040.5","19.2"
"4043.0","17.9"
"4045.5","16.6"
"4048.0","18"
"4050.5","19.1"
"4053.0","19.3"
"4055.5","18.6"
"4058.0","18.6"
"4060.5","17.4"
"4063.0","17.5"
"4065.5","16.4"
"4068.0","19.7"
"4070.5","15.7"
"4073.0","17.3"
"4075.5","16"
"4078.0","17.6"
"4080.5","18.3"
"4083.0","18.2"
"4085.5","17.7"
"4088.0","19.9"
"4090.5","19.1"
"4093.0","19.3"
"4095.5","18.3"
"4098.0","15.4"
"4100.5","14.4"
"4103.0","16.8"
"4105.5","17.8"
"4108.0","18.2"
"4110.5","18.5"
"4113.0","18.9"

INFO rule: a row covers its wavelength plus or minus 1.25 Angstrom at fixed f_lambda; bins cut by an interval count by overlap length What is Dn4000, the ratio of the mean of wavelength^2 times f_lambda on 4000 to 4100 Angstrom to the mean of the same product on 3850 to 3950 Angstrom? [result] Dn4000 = 1.9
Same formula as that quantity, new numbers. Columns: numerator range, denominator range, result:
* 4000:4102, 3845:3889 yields 2.09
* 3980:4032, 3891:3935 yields 1.72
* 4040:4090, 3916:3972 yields 2.07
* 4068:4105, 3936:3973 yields 1.96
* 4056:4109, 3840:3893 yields 2.10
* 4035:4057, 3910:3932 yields 1.80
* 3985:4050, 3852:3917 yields 1.76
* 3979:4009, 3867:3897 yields 1.75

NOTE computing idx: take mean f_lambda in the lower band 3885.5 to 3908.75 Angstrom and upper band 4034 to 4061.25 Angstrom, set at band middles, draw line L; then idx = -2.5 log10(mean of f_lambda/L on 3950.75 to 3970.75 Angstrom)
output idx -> 0.429 mag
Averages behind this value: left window 11.7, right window 18.1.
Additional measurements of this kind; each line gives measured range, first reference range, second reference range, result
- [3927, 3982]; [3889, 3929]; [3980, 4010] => 0.50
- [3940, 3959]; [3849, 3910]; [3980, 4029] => 0.20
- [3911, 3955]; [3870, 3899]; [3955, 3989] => 0.08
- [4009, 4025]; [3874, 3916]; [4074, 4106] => -0.22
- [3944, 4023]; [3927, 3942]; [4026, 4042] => -0.24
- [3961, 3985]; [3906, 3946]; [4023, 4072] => 0.28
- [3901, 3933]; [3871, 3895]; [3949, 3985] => -0.05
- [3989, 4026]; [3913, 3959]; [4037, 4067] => -0.21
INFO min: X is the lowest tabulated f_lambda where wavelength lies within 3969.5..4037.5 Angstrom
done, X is 5.41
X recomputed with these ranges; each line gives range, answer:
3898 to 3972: 2.42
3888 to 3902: 10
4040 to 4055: 16.6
